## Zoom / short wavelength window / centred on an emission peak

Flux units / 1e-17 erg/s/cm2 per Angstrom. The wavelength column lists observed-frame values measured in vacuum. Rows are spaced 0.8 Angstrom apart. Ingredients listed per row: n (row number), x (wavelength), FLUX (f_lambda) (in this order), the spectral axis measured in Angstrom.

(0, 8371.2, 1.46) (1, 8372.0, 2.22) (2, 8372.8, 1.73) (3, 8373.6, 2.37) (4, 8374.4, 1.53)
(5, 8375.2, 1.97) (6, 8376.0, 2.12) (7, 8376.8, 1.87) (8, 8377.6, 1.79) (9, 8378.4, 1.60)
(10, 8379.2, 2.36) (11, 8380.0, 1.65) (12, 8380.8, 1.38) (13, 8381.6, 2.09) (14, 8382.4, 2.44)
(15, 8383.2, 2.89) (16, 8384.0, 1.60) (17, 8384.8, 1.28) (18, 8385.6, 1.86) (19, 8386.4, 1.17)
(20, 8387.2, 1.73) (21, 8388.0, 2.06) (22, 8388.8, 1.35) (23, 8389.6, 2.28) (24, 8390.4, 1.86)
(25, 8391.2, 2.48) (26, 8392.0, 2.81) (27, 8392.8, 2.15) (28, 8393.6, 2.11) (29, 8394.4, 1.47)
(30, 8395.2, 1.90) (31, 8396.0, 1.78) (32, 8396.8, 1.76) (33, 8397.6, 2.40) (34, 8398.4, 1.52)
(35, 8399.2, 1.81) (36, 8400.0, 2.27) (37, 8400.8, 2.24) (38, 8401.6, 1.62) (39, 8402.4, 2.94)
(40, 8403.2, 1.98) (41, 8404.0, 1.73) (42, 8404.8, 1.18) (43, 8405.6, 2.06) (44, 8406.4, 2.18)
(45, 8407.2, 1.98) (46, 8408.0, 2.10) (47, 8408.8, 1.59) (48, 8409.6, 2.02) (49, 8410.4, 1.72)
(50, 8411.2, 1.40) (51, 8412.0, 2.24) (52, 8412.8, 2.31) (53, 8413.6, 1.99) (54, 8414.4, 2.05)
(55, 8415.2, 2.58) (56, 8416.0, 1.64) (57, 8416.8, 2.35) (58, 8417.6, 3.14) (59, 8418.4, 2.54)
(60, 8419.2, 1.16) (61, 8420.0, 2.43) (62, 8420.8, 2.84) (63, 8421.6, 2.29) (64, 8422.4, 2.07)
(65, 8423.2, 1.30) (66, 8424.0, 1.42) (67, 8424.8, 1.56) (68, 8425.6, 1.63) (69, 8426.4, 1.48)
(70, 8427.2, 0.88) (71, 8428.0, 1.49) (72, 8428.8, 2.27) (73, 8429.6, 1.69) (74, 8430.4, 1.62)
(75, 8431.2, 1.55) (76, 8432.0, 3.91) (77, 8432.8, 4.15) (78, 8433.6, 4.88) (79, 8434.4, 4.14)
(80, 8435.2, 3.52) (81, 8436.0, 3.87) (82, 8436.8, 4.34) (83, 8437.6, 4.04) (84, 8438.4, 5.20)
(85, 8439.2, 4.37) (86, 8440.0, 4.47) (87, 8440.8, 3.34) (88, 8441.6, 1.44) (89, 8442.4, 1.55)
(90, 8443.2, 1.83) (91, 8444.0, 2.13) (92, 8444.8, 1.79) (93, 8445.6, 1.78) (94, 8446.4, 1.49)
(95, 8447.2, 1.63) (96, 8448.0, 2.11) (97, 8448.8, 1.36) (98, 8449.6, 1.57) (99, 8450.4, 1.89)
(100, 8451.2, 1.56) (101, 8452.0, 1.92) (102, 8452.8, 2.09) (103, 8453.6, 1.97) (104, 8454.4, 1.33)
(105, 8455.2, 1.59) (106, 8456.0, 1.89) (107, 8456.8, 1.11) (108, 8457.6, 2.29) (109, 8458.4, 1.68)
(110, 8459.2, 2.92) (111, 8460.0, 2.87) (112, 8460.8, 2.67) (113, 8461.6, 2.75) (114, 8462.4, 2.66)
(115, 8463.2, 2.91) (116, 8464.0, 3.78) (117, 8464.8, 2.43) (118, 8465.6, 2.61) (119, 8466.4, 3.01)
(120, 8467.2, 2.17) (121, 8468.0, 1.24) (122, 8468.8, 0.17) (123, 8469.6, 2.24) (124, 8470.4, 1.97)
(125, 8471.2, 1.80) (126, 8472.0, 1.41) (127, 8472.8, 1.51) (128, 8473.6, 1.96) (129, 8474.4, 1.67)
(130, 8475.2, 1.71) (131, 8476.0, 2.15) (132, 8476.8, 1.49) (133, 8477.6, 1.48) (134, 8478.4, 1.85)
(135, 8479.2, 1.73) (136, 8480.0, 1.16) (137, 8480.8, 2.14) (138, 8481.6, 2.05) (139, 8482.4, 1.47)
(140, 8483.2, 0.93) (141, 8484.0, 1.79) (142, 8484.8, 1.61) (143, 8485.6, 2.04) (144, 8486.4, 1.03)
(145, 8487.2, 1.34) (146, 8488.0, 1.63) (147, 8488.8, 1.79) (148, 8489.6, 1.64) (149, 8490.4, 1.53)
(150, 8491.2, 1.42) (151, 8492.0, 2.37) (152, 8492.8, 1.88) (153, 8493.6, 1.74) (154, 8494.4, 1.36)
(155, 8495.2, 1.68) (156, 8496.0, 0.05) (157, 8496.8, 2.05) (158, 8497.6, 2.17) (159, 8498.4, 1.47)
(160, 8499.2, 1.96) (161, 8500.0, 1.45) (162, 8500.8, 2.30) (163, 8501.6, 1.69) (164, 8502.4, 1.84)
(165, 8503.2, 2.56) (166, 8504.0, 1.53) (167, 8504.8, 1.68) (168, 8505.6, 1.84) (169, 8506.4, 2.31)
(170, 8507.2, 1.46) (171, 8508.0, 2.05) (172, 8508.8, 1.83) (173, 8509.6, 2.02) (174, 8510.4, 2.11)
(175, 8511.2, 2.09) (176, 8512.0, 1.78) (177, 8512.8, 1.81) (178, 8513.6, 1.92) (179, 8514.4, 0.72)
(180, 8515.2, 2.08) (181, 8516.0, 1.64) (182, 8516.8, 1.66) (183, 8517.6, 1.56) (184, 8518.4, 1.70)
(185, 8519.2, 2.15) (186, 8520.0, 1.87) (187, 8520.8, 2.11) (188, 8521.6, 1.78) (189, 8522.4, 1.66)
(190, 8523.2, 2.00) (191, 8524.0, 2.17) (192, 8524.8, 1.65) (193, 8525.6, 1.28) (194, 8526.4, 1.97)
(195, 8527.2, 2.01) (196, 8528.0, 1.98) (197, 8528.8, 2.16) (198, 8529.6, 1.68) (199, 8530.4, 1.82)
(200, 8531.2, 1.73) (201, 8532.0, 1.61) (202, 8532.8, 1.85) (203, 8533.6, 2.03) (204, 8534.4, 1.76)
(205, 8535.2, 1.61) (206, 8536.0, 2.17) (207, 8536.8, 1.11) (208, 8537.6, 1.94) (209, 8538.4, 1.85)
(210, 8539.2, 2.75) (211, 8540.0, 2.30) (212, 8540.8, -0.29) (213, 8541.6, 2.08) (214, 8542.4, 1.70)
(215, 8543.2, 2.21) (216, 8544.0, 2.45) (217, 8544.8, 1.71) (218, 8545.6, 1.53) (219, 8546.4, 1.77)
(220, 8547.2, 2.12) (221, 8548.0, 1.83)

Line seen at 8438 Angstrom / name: H-alpha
